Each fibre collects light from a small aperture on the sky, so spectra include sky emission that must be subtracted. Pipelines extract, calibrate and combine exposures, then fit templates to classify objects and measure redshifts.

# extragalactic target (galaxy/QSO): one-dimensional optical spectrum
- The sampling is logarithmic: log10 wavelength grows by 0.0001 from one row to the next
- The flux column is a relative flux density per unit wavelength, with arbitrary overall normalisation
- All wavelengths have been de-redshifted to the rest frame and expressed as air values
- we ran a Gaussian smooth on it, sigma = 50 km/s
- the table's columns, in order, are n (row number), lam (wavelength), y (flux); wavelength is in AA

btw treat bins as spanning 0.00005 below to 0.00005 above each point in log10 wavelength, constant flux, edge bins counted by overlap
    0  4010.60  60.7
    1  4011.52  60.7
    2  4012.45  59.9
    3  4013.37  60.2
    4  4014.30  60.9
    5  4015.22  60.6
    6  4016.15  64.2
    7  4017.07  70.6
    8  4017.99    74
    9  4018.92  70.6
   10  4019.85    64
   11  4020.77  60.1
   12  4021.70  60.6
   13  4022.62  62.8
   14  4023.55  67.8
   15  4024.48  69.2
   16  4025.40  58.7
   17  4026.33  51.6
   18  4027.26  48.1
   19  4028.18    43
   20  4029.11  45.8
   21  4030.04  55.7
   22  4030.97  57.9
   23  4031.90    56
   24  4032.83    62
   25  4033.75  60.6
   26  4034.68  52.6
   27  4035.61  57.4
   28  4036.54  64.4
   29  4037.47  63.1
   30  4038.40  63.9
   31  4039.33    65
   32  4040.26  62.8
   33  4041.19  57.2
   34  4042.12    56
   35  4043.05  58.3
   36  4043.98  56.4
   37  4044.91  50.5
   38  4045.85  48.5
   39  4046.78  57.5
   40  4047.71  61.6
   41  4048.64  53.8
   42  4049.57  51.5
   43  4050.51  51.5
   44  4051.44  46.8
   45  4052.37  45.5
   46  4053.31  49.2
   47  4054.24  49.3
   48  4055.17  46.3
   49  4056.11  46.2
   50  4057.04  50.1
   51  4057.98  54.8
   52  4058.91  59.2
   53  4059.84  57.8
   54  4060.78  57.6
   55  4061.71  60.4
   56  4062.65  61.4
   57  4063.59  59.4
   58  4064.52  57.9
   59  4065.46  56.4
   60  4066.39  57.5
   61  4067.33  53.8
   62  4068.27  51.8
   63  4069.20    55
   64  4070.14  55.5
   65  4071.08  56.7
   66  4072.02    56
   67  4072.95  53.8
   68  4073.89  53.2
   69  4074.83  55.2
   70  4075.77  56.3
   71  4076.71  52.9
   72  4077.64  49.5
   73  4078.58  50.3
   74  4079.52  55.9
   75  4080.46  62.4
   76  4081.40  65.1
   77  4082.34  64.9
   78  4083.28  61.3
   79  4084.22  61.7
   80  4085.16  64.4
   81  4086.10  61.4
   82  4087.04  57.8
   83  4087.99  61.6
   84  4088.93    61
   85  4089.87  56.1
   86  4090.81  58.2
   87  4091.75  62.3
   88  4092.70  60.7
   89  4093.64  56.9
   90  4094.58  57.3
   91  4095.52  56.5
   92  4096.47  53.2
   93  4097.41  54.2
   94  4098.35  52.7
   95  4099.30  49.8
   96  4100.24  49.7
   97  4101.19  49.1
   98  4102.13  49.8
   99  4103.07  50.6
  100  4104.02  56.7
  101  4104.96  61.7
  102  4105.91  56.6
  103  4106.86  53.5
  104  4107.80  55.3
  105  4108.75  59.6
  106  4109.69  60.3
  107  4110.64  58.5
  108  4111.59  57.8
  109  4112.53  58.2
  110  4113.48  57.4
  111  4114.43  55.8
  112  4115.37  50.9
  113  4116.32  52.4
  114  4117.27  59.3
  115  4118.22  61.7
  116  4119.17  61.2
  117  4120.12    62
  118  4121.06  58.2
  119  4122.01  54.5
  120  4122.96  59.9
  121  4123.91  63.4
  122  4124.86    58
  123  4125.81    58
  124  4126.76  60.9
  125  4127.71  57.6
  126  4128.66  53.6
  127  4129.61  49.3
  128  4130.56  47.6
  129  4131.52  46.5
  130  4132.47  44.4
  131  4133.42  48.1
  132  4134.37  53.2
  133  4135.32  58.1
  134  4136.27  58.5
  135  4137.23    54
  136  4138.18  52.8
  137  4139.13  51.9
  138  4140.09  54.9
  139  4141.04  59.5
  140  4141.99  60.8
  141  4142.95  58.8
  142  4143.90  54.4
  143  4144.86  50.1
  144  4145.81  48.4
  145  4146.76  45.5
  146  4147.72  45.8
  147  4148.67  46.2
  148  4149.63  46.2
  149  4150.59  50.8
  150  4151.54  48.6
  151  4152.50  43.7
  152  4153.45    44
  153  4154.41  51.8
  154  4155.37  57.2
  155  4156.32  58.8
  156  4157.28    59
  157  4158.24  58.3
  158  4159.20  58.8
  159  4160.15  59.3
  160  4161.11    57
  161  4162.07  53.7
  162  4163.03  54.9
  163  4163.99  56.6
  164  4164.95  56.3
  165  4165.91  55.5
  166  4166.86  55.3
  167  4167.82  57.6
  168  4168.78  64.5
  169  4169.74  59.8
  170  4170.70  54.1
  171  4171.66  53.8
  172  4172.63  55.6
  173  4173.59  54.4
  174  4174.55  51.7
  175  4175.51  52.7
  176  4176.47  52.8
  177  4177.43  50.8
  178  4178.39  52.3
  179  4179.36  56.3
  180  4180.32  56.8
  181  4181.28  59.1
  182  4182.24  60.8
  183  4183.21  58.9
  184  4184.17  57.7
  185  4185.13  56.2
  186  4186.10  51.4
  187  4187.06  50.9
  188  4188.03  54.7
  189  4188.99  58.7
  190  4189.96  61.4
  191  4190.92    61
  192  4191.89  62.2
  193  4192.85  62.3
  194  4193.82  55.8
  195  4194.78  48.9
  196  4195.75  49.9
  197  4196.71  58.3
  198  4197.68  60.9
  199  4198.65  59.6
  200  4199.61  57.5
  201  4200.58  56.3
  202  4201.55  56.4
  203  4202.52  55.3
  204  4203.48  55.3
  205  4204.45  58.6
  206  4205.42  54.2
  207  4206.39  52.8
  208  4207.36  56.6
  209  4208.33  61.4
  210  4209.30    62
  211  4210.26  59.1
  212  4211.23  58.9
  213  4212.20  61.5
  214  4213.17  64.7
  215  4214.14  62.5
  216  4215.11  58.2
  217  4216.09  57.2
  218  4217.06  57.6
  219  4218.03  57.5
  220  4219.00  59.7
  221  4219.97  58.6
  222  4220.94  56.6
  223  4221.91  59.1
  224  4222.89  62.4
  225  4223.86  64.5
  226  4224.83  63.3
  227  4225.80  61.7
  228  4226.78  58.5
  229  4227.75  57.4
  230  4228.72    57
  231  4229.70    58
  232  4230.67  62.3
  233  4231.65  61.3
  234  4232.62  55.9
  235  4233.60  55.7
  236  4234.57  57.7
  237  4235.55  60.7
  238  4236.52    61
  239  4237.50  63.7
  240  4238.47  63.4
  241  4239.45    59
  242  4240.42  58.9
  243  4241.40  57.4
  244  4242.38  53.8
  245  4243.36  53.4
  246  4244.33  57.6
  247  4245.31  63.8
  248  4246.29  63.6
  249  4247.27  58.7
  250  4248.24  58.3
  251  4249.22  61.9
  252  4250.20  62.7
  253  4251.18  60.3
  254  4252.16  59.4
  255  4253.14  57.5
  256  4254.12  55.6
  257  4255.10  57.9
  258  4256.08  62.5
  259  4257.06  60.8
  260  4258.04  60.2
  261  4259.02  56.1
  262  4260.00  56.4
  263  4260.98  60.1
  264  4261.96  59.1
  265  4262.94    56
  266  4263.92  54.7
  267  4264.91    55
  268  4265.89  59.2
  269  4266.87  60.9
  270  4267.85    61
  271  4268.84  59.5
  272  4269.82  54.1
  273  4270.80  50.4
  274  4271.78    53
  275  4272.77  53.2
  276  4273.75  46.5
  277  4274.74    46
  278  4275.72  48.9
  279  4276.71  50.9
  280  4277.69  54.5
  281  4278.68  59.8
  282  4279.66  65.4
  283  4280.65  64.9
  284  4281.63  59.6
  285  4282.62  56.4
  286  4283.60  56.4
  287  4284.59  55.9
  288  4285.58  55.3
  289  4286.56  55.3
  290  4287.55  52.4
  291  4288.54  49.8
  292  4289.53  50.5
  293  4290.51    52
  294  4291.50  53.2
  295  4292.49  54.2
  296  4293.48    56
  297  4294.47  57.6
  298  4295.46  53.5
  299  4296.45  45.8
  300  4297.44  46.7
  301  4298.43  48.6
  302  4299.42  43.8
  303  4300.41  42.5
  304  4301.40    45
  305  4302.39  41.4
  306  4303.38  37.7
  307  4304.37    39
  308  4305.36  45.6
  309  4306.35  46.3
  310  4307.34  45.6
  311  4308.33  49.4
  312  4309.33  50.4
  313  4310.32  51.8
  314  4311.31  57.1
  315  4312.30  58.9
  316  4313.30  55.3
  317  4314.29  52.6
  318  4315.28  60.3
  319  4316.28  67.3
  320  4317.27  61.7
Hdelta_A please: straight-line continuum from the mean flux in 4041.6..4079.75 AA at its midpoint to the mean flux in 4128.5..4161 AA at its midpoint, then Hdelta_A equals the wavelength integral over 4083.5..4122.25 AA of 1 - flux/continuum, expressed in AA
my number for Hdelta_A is -2.78 AA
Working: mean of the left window 54.1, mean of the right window 52.4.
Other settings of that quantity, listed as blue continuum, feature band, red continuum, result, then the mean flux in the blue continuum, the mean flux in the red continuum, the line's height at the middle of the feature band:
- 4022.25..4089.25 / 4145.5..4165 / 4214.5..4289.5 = 1.6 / 56.4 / 57.8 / 57.1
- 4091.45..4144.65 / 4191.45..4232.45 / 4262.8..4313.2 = -3.7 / 55.6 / 52.3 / 53.8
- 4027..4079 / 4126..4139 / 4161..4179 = 0.6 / 55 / 55.2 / 55.1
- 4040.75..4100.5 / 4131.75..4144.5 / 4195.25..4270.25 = 0.6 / 55.7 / 58.8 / 57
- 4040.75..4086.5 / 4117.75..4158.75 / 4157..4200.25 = 1.7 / 55.4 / 56.5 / 56.1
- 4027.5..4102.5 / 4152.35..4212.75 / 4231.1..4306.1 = -1.0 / 55.9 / 55.2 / 55.5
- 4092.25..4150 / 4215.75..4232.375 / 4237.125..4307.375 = -1.4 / 54.7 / 54.8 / 54.8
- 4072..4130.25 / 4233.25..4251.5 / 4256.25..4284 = -1.0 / 57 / 56.5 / 56.6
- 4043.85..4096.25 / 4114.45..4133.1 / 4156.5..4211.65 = 0.2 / 55.9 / 56.7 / 56.3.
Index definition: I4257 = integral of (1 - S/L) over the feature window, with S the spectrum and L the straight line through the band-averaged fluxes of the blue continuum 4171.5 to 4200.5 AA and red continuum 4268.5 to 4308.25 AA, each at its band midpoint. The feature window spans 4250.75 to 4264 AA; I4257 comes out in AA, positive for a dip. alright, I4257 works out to -1.4 AA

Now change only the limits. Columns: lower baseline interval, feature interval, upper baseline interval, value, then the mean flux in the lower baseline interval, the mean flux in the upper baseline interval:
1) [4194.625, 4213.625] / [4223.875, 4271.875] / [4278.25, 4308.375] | -3.87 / 57.6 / 51.2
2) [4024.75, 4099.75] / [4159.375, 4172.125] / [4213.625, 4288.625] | 0.06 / 56.1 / 58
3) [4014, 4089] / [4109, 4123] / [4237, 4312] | -0.31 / 57.4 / 54.6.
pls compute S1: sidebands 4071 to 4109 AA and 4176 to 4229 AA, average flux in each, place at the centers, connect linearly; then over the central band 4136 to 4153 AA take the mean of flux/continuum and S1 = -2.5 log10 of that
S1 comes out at 0.11 mag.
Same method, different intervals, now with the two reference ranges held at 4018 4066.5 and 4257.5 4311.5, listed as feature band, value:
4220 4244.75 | -0.11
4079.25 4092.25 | -0.09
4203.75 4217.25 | -0.10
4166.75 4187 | -0.02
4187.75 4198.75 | -0.07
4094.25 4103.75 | 0.07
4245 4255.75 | -0.13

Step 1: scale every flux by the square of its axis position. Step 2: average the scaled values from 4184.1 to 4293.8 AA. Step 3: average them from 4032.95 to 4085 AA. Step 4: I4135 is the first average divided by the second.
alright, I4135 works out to 1.1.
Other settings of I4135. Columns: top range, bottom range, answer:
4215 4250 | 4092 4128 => 1.11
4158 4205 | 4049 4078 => 1.11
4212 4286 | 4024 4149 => 1.13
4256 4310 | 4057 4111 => 1.02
